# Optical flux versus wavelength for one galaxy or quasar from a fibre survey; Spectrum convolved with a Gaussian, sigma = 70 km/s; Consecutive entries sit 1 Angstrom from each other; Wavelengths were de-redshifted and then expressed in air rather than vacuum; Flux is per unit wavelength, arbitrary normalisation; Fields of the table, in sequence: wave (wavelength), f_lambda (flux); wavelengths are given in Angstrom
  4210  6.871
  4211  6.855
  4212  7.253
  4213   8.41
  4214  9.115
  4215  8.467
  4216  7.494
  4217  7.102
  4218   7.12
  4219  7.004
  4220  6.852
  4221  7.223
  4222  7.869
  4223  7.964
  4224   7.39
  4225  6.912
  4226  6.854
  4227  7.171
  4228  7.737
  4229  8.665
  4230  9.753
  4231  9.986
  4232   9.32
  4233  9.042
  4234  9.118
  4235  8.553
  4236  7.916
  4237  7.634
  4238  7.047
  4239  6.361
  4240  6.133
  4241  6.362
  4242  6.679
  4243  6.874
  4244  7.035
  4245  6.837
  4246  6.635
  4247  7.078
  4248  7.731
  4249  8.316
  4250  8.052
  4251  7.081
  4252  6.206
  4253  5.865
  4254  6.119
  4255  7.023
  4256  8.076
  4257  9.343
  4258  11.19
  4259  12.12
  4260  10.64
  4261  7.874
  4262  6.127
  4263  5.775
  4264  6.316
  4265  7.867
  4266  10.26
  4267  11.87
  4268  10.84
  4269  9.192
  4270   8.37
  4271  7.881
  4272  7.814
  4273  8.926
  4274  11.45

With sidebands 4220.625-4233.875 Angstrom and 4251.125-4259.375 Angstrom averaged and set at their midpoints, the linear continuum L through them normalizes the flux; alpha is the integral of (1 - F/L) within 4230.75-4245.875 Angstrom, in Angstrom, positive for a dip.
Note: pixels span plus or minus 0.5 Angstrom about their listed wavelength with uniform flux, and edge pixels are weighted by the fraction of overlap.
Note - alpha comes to 1.0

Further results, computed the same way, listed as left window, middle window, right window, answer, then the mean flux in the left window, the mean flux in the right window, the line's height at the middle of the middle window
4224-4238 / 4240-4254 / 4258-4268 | 2.8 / 8.28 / 8.99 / 8.63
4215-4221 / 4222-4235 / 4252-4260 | -1.2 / 7.24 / 8.52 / 7.59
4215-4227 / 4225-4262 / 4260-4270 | 0.3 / 7.3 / 8.56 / 7.95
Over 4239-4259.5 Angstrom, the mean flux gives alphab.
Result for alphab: 7.51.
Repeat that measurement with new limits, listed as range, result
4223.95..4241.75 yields 7.88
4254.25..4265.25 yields 8.36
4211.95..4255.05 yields 7.54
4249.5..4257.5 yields 7.22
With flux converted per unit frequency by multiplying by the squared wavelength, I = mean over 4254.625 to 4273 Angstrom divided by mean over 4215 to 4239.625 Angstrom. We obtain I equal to 1.14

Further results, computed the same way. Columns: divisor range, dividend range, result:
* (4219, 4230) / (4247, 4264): 1.06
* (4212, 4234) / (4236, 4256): 0.88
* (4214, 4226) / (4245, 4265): 1.06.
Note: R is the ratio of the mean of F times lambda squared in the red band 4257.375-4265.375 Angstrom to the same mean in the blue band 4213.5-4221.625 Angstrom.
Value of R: 1.15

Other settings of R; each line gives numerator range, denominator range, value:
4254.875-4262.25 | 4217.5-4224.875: 1.29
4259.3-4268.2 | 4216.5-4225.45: 1.21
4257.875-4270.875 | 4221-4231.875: 1.14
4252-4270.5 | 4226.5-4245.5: 1.11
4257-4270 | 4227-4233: 1.04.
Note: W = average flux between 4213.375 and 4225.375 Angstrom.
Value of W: 7.56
